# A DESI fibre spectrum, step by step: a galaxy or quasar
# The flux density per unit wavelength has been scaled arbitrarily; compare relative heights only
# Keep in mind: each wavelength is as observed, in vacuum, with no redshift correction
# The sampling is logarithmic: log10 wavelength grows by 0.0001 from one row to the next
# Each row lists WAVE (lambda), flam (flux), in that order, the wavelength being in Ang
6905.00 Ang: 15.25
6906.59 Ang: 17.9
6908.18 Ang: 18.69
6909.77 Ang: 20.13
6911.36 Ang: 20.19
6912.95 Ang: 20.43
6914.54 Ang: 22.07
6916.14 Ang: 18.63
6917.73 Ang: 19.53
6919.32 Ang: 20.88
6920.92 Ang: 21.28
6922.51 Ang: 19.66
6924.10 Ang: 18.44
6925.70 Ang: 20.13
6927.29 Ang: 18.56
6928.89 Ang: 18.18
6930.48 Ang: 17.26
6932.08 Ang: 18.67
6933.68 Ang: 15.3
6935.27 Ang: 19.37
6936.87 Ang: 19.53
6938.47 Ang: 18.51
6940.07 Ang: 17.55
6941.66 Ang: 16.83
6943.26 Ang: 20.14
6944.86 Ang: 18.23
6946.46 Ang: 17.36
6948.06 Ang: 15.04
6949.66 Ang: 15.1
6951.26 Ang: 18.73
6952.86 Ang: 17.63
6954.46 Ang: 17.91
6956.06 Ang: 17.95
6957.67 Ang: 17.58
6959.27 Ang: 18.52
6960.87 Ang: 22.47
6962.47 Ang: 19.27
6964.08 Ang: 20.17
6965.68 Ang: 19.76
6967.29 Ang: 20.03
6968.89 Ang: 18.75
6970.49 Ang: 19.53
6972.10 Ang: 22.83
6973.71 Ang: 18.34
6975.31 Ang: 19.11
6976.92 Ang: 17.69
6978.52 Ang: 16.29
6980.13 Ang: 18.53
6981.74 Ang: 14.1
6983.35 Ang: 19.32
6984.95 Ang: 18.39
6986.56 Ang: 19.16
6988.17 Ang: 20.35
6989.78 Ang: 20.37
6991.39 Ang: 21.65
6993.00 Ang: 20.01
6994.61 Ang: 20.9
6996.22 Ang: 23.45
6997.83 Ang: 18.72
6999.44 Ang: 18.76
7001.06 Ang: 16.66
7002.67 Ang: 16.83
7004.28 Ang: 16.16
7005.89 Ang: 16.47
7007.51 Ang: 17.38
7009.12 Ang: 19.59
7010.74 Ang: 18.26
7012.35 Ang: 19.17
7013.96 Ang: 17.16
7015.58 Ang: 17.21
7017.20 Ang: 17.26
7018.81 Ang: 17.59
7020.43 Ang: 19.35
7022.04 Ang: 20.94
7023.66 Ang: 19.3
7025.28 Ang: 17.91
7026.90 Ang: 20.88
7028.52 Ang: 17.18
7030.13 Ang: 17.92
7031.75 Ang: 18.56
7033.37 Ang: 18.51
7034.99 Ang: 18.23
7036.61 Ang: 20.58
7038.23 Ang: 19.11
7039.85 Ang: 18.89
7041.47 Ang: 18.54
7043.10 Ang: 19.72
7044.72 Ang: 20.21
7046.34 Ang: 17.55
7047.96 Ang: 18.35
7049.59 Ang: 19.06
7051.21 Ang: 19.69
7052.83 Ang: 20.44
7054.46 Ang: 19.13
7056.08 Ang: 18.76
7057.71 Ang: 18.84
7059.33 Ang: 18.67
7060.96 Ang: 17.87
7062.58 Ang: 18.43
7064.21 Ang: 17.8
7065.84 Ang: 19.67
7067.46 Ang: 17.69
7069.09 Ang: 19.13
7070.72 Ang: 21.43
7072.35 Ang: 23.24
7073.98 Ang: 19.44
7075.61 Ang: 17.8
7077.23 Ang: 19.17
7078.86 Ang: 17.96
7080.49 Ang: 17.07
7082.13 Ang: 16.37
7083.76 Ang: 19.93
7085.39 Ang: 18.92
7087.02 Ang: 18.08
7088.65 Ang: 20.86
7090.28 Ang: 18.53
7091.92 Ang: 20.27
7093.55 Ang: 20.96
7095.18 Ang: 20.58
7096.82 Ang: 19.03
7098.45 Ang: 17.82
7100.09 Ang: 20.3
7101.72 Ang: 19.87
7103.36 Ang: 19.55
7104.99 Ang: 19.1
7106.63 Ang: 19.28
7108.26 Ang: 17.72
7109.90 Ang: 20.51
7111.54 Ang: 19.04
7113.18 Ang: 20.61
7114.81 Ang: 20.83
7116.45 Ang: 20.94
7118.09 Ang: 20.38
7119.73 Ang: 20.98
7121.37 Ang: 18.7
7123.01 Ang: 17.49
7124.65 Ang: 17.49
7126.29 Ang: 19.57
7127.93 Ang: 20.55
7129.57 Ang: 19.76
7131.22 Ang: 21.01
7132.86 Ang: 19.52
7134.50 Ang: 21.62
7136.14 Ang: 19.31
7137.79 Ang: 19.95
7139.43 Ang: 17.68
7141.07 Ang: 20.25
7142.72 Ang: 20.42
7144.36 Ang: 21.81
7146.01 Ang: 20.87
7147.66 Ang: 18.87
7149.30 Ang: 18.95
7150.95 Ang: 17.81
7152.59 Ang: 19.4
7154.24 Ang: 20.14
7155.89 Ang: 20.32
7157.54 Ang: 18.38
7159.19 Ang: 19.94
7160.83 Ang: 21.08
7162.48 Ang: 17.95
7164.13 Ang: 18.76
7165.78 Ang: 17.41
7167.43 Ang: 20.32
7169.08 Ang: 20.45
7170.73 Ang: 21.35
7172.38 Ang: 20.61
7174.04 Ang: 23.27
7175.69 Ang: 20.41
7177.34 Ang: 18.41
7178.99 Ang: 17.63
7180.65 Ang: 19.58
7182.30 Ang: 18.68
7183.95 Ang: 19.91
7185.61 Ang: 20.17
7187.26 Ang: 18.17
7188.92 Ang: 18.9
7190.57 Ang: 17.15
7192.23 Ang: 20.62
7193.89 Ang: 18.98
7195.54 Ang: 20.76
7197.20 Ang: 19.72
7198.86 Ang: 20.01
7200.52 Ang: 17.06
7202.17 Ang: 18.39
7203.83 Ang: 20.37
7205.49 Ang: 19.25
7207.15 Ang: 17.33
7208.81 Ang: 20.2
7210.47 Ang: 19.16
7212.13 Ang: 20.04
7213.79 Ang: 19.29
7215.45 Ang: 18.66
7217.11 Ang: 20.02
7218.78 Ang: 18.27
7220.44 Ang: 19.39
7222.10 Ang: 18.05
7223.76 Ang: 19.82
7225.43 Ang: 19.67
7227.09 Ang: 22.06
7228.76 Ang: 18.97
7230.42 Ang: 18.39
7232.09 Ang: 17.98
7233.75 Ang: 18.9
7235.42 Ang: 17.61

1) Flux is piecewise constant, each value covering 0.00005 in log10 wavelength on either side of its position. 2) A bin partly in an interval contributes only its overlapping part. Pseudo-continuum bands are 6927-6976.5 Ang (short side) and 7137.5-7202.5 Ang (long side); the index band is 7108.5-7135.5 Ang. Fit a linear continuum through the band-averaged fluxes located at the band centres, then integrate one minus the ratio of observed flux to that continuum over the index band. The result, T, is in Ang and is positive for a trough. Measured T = -0.8 Ang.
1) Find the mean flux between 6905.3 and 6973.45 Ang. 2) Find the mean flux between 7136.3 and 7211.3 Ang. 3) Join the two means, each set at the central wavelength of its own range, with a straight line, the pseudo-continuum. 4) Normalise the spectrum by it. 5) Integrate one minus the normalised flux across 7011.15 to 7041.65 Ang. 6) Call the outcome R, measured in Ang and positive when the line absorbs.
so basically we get 0.7 Ang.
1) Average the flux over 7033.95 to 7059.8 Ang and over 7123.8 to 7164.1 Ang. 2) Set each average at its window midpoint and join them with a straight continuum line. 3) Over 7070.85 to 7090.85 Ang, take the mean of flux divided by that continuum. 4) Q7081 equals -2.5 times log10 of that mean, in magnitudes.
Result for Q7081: 0.02 mag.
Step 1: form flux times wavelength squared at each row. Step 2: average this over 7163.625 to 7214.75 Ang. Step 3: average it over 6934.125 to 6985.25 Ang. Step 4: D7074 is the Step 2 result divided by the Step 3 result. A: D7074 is 1.1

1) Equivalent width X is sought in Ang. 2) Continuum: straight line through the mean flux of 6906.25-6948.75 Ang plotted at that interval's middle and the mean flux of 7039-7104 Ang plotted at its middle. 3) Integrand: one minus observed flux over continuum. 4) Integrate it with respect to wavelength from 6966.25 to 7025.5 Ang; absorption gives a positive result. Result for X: 0.7 Ang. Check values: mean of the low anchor 18.9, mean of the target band 18.8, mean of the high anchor 19.1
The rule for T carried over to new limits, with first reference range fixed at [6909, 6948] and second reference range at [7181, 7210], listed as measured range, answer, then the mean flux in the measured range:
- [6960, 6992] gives -0.5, 19.3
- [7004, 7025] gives 0.9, 18.2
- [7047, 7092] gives 0.2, 19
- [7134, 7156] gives -0.7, 19.8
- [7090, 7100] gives -0.3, 19.6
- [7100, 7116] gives -0.5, 19.7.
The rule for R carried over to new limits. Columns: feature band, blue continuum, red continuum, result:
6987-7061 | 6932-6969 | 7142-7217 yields -0.7 Ang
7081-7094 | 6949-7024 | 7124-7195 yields 0.1 Ang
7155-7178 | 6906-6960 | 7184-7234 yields -1.0 Ang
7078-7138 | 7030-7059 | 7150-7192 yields -0.7 Ang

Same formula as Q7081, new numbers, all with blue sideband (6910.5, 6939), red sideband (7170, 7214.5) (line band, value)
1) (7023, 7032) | 0.04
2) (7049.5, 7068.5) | 0.03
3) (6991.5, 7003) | -0.01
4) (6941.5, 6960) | 0.10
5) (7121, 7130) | 0.03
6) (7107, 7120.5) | -0.04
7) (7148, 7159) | 0.01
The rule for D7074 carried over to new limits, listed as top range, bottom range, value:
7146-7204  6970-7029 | 1.09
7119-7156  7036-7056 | 1.05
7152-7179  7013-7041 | 1.11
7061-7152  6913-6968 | 1.09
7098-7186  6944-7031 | 1.10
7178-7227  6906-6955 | 1.11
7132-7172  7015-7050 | 1.09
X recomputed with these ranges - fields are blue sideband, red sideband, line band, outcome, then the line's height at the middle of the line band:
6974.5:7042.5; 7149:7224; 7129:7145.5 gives -0.9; 19.2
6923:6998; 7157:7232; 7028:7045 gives 0.1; 19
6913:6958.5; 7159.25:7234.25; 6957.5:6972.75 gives -1.1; 18.6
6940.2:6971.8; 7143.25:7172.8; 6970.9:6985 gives 0.3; 18.7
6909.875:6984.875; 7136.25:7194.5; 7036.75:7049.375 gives 0.1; 19.1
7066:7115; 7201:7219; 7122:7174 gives -1.2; 19.3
